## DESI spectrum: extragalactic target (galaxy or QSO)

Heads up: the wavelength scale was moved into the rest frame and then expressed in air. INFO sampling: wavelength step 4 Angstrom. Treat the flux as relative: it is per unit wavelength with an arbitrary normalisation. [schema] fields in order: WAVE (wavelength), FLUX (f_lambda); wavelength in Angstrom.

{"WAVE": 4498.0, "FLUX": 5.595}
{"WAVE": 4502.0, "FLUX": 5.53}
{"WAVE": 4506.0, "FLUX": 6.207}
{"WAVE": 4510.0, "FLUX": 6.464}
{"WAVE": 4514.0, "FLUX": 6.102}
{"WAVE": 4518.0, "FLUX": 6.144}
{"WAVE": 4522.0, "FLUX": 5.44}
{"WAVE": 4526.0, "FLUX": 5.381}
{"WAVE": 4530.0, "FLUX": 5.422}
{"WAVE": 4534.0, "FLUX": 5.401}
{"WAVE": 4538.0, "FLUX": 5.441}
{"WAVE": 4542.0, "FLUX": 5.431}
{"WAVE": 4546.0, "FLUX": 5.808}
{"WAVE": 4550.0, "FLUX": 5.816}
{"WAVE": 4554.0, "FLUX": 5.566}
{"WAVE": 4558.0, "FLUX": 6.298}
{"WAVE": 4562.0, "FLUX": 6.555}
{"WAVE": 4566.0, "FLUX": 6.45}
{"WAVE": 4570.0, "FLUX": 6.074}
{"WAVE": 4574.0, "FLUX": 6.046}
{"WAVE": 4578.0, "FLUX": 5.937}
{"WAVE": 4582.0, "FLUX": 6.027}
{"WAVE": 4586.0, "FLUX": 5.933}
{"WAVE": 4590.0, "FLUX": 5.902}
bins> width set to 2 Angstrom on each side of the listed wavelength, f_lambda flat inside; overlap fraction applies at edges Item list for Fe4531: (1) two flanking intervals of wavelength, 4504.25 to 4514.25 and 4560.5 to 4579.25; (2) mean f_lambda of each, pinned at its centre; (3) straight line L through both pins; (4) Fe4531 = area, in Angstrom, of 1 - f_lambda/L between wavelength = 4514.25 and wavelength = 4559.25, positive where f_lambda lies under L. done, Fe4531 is 4.29 Angstrom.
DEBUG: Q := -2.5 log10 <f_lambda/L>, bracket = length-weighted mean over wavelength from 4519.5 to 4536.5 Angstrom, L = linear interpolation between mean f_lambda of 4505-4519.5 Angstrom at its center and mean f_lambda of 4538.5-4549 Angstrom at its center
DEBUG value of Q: 0.094 mag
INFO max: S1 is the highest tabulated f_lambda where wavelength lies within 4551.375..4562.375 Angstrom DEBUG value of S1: 6.555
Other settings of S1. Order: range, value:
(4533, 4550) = 5.816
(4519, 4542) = 5.441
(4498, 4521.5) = 6.464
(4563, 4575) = 6.45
